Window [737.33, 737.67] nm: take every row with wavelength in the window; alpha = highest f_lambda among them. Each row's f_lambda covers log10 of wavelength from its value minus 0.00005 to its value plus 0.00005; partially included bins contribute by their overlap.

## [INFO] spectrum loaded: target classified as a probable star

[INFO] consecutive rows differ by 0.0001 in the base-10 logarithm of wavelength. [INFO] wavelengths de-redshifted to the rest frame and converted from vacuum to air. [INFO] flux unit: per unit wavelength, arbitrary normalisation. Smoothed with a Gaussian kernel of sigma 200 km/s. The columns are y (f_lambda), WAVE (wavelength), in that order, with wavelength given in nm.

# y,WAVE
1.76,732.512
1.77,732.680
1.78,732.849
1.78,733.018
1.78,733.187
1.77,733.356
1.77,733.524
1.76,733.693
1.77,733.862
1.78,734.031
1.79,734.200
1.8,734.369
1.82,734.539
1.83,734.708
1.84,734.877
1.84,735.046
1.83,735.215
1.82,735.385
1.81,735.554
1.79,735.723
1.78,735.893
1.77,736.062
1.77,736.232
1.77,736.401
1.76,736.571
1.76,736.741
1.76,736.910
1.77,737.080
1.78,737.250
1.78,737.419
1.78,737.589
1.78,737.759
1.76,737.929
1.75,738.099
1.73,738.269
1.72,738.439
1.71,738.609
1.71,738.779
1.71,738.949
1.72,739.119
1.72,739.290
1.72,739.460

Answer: 1.78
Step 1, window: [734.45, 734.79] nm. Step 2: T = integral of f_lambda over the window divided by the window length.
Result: 1.82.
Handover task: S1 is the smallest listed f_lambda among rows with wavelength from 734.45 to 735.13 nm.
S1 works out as 1.82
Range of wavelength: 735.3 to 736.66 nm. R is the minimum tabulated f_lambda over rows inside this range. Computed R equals 1.76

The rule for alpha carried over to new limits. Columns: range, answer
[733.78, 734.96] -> 1.84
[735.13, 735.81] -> 1.83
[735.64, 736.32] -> 1.79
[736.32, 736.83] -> 1.77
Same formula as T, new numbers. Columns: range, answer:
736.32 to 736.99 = 1.76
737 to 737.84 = 1.78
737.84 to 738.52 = 1.74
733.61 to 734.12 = 1.77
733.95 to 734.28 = 1.79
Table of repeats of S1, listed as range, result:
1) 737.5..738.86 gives 1.71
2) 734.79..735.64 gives 1.81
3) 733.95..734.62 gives 1.78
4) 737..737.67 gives 1.77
